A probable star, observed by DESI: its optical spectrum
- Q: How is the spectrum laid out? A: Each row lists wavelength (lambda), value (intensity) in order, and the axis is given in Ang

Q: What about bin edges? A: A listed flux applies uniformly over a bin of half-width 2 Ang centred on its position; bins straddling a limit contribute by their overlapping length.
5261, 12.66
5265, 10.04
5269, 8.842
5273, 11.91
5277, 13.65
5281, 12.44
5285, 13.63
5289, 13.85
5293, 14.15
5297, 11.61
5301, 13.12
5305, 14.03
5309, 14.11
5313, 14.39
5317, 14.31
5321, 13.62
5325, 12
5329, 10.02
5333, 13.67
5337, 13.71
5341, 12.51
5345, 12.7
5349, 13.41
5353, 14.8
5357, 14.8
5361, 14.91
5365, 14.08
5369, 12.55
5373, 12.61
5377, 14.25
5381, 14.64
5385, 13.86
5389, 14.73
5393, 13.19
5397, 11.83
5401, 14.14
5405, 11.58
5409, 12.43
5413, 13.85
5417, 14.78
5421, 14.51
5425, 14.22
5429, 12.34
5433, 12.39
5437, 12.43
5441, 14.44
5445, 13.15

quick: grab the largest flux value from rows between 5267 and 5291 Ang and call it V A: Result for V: 13.85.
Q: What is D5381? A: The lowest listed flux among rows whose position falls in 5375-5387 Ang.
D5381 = 13.86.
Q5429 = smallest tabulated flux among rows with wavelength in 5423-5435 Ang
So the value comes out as 12.34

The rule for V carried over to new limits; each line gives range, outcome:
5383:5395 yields 14.73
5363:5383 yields 14.64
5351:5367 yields 14.91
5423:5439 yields 14.22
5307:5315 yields 14.39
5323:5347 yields 13.71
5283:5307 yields 14.15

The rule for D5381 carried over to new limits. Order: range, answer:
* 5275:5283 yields 12.44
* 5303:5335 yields 10.02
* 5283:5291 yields 13.63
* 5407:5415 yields 12.43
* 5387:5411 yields 11.58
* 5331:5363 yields 12.51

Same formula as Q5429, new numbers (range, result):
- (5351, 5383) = 12.55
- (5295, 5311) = 11.61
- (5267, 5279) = 8.842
